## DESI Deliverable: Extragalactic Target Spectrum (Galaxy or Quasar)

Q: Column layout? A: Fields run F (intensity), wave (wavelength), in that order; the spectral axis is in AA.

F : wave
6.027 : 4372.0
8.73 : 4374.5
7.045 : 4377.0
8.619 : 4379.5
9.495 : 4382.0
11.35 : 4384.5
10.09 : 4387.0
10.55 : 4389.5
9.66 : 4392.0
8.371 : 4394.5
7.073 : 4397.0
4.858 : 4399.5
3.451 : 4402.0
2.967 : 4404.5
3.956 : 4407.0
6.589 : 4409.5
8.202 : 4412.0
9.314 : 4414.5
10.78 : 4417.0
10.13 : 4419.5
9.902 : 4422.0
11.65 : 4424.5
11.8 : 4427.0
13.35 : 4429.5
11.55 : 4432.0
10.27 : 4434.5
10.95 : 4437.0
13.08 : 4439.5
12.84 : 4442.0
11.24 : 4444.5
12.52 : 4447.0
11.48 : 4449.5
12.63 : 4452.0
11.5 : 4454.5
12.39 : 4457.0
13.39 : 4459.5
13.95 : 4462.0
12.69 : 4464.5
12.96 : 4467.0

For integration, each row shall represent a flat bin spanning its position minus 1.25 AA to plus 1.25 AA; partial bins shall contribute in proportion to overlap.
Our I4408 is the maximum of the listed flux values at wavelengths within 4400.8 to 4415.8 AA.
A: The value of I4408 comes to 9.314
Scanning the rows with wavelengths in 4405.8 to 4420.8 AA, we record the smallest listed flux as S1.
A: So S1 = 3.956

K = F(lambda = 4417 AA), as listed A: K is 10.78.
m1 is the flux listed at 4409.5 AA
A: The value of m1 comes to 6.589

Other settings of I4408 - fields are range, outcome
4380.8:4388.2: 11.35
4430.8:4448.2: 13.08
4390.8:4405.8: 9.66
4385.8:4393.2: 10.55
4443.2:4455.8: 12.63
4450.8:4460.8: 13.39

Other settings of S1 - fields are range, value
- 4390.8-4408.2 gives 2.967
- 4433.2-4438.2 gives 10.27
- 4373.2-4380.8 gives 7.045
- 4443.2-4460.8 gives 11.24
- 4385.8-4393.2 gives 9.66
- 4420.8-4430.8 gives 9.902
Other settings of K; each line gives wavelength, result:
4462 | 13.95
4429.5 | 13.35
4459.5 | 13.39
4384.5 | 11.35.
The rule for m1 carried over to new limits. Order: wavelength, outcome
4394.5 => 8.371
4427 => 11.8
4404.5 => 2.967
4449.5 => 11.48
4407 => 3.956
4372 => 6.027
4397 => 7.073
